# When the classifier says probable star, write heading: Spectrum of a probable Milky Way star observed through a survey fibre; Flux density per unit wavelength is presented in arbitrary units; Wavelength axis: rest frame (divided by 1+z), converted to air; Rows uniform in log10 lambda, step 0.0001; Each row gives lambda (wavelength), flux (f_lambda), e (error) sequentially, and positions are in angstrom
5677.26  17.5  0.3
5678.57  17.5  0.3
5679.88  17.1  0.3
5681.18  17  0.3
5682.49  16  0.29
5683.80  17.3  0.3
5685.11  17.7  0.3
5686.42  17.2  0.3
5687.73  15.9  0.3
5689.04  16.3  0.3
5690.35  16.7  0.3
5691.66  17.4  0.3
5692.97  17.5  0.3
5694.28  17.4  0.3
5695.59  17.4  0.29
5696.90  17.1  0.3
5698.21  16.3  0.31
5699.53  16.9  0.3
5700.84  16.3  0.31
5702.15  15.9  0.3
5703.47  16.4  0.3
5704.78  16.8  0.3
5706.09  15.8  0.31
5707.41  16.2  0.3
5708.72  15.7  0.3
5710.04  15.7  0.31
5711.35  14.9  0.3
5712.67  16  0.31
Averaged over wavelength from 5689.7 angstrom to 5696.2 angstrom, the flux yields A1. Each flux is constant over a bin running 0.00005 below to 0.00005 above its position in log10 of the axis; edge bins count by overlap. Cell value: 17.3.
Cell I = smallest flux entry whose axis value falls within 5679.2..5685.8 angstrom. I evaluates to 16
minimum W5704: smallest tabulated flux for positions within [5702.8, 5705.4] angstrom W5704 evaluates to 16.4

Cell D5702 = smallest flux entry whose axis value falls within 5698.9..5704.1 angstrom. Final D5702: 15.9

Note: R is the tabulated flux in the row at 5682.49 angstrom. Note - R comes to 16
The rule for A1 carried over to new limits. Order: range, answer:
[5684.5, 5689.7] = 16.8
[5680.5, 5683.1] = 16.6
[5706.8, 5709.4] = 15.9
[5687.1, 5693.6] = 16.8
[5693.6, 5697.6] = 17.3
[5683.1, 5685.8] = 17.5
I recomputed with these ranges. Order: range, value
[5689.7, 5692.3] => 16.7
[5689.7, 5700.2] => 16.3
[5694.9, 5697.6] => 17.1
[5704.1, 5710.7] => 15.7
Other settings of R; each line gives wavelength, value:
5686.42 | 17.2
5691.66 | 17.4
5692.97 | 17.5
